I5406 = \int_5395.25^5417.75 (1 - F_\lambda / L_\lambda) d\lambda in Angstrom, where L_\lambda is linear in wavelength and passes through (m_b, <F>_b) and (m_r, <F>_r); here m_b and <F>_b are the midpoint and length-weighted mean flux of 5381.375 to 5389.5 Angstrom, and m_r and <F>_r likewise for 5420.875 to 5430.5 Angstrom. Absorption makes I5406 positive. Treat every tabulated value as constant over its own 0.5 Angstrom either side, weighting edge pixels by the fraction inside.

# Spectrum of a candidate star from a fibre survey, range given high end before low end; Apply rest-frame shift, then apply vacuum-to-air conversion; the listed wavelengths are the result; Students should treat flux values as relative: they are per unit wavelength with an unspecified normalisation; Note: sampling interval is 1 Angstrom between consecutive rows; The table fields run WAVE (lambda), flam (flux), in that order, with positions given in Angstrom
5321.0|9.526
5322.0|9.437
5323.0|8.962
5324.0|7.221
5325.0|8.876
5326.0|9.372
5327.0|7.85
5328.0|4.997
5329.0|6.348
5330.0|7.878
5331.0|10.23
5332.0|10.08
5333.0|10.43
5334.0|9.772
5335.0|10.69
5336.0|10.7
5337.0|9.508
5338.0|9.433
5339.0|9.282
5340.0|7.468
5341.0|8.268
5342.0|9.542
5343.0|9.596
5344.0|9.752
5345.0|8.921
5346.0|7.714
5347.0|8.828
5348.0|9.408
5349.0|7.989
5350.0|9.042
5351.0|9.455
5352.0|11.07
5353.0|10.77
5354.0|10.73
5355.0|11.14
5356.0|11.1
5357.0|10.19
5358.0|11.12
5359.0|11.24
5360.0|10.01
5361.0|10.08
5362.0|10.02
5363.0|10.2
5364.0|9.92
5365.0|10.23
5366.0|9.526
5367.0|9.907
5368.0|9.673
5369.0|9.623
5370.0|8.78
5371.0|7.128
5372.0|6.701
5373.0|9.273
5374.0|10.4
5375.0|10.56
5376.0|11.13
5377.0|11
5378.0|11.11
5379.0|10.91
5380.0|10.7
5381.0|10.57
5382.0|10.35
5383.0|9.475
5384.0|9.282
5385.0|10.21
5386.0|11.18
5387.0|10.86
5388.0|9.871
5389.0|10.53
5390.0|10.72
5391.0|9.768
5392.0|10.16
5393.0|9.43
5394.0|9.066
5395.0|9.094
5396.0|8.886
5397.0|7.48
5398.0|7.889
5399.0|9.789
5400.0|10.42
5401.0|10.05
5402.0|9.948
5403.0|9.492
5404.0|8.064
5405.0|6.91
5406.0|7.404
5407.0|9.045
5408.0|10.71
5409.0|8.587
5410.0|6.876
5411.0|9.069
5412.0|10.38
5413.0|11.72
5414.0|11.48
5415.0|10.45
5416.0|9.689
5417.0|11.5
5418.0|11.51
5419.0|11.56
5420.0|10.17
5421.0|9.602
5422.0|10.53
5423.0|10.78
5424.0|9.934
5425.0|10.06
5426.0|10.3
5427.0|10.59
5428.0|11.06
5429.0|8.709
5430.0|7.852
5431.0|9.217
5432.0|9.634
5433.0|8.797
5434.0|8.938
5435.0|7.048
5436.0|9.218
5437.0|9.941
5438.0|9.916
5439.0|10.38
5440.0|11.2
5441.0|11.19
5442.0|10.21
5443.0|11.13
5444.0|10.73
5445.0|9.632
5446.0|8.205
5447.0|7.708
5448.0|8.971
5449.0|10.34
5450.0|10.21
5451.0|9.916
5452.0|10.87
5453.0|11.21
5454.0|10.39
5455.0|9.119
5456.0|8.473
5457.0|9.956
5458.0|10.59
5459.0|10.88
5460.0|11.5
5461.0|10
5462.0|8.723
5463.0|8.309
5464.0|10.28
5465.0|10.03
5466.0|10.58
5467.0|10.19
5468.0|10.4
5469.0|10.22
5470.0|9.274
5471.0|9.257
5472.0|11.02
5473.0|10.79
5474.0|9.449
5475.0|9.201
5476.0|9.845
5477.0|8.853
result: 1.6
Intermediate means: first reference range 10.2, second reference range 9.95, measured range 9.38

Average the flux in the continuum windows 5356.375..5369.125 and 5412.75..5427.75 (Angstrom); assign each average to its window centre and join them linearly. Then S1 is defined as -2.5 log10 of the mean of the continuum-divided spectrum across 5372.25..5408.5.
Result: 0.07 mag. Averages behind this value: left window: 10.2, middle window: 9.75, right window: 10.6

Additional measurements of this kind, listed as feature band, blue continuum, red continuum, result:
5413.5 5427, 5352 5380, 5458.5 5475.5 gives -0.06 mag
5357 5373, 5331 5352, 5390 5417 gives -0.03 mag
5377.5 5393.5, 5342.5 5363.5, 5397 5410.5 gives -0.12 mag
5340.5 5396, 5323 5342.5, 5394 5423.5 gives -0.08 mag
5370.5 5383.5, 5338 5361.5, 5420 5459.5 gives -0.02 mag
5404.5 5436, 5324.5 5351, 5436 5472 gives 0.00 mag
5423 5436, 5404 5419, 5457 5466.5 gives 0.05 mag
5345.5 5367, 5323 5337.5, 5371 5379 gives -0.06 mag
